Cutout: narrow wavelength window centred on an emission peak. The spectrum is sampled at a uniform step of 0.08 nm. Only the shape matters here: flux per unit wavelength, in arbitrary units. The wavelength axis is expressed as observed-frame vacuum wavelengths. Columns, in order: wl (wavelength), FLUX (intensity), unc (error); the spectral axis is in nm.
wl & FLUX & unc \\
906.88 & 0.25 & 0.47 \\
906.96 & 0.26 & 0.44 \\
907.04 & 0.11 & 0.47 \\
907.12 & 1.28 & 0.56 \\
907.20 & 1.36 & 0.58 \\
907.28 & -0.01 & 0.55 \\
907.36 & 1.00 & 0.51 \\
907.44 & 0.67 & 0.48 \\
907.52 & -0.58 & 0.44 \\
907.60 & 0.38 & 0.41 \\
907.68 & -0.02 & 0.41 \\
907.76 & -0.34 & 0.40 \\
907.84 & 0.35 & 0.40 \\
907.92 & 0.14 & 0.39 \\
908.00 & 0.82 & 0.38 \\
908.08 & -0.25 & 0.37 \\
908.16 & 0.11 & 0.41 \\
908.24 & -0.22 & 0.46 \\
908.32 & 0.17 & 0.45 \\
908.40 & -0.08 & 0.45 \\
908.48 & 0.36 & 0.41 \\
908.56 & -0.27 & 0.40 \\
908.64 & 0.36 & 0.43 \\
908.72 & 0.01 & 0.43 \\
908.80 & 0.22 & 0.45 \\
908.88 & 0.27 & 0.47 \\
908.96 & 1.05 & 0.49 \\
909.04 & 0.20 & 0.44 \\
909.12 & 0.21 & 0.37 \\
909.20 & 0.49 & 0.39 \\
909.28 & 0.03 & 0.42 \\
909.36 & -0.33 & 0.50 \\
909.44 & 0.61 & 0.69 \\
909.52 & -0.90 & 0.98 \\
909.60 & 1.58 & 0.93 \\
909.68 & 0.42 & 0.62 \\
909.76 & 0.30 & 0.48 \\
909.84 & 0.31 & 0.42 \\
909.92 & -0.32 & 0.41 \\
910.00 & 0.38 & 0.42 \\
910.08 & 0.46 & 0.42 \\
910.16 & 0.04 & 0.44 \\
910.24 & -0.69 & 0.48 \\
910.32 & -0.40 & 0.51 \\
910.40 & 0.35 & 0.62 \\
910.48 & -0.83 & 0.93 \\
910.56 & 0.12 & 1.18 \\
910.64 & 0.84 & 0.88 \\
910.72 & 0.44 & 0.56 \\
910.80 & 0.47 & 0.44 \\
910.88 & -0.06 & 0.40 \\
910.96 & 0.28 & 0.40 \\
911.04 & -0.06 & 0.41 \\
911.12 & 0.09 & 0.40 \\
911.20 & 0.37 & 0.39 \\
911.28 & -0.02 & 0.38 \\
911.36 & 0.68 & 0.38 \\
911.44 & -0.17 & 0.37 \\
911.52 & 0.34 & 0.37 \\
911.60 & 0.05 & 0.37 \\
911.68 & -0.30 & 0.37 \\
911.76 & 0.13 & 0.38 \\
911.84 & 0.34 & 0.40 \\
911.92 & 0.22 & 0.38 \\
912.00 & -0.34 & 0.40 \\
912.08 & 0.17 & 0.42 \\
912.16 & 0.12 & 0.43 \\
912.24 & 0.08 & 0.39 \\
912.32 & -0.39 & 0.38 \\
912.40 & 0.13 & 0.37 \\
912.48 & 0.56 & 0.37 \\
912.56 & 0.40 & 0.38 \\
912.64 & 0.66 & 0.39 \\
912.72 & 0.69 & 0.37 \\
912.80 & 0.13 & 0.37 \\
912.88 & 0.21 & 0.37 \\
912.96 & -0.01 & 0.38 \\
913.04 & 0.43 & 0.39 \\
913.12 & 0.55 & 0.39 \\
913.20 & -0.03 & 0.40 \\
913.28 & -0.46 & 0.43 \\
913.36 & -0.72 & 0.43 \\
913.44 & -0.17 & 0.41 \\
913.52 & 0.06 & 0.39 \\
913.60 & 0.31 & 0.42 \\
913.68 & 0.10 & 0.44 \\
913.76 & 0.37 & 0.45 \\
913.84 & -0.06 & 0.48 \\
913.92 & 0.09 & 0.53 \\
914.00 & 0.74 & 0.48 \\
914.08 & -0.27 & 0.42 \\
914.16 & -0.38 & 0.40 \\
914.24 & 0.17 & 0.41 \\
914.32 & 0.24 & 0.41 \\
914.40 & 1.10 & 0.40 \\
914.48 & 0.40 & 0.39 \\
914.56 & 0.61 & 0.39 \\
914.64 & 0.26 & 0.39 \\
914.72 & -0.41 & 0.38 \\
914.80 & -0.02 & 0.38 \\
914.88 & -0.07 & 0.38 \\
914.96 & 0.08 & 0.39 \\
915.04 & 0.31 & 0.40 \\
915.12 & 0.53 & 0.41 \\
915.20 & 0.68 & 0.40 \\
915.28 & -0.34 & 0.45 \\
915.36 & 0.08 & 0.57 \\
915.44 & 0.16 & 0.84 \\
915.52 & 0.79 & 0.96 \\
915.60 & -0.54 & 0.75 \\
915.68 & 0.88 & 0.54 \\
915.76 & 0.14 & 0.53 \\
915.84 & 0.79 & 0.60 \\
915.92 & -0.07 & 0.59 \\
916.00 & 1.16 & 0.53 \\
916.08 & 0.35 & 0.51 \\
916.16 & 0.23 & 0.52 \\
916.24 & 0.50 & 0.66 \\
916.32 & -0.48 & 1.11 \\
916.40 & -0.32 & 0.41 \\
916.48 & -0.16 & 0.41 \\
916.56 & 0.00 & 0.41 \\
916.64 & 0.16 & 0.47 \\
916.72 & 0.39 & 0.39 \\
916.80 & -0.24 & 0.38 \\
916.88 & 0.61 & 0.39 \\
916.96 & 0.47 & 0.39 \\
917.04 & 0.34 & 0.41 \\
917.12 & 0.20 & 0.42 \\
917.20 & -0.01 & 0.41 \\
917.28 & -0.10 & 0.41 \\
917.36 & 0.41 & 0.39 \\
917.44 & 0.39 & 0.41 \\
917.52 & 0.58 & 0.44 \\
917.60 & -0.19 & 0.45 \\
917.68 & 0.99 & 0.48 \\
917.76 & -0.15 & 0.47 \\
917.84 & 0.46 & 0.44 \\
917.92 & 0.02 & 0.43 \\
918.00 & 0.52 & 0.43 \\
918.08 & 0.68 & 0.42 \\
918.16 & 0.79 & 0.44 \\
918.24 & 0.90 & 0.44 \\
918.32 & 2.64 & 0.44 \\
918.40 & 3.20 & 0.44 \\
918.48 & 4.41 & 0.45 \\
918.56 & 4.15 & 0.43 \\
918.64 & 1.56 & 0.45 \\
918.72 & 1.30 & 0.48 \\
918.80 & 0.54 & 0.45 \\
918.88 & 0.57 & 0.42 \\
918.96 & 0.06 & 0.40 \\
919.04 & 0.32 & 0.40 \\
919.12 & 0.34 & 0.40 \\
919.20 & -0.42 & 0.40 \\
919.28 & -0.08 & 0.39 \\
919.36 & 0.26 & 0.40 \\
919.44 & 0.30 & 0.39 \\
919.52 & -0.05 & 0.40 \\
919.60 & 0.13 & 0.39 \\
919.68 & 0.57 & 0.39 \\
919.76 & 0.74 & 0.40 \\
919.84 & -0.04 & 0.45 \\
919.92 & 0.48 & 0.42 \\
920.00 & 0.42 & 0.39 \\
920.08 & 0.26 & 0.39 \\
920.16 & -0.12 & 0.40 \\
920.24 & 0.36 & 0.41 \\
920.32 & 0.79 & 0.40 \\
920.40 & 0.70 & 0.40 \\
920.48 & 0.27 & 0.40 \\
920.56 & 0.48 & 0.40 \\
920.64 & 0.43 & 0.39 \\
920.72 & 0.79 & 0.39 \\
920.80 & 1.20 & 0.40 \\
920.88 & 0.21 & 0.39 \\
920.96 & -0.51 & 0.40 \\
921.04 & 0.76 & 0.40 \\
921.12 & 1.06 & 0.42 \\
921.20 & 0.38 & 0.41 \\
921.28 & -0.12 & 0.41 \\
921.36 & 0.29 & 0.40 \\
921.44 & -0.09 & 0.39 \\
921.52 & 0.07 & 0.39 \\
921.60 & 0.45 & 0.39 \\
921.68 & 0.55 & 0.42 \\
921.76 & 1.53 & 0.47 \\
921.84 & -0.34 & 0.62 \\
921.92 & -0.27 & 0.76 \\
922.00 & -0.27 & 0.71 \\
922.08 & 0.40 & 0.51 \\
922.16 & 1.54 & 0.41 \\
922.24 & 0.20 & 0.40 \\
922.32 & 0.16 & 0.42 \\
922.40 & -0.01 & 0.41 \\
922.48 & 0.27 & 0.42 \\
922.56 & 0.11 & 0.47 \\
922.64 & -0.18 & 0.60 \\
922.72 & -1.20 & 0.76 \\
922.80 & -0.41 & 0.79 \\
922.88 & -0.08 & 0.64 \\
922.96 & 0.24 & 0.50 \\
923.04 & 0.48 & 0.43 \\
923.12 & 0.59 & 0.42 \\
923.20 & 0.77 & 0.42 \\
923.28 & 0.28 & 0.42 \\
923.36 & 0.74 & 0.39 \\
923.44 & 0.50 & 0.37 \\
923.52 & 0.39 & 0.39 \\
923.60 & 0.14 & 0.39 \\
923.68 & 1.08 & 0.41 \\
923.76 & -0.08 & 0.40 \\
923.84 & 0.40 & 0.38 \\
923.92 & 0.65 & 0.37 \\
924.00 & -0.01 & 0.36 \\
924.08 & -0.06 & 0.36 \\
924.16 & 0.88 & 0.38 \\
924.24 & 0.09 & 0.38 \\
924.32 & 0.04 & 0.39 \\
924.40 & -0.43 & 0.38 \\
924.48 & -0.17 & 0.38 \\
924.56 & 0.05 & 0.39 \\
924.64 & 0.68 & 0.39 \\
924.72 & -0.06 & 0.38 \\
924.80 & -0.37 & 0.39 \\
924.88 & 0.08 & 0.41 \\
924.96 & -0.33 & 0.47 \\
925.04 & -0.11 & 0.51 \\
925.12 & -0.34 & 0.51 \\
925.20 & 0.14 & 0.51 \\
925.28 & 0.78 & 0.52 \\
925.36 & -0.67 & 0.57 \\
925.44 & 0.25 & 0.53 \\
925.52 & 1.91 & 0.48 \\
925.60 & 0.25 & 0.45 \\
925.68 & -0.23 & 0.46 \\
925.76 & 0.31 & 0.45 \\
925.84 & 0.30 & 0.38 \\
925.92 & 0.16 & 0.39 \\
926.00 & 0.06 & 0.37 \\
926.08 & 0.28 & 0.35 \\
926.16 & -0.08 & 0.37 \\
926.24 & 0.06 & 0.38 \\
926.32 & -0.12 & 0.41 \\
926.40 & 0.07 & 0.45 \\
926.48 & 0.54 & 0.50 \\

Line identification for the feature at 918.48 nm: H-beta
